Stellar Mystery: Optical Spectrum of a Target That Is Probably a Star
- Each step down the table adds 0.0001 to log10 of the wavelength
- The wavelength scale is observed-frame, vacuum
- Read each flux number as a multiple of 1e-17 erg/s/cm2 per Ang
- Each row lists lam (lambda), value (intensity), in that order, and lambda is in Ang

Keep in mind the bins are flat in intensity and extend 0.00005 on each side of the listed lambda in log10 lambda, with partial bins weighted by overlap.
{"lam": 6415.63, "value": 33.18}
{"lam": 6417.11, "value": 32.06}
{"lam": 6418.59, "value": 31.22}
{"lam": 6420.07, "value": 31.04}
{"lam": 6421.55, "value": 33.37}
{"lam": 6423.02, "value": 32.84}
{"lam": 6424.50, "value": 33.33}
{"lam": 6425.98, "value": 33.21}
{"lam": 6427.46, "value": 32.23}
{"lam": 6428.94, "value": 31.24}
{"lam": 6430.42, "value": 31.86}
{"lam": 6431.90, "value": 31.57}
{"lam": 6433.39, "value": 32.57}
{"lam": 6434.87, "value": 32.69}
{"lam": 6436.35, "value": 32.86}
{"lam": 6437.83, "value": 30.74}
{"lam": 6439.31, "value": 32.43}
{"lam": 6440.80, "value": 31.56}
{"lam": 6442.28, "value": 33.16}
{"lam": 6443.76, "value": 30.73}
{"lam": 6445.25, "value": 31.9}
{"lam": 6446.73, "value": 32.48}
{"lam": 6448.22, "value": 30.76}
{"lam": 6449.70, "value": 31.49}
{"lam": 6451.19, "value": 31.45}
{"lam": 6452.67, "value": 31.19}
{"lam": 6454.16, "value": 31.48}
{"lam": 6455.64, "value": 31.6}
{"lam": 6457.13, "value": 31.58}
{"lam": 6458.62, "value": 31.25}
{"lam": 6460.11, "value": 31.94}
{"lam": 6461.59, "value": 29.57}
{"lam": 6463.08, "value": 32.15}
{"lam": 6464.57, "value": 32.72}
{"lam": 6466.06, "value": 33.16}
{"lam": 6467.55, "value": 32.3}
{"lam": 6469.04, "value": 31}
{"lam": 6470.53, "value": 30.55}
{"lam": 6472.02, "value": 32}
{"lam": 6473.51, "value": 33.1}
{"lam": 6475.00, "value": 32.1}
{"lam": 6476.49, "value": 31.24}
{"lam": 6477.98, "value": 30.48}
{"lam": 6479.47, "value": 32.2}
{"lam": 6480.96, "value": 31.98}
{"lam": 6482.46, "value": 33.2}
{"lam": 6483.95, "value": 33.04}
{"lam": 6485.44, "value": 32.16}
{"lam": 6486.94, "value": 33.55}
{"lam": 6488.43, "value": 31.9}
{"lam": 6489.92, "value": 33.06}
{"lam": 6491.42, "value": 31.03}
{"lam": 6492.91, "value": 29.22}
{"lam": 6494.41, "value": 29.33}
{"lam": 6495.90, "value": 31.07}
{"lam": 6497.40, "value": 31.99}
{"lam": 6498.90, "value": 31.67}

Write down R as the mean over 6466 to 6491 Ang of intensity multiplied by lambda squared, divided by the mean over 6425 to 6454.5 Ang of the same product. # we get 1.02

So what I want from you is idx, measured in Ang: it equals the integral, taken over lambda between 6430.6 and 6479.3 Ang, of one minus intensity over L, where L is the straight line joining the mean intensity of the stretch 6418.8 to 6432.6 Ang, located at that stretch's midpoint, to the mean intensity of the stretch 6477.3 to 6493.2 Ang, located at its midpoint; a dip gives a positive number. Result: 0.64 Ang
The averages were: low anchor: 32.3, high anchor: 32.1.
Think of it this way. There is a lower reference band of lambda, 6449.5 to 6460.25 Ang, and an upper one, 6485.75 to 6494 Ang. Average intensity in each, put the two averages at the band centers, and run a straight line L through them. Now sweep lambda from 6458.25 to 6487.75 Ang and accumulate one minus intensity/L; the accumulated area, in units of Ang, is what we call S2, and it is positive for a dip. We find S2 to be -0.40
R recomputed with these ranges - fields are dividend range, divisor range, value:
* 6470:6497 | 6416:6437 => 1.00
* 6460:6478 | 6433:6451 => 1.00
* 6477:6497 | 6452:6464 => 1.02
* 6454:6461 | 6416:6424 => 0.99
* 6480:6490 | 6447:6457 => 1.05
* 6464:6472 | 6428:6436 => 1.01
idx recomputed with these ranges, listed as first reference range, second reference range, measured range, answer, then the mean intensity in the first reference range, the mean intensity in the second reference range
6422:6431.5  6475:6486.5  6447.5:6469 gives 0.4 Ang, 32.5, 32.1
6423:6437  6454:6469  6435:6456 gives 0.2 Ang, 32.4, 31.7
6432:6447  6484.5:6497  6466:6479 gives 0.0 Ang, 32.1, 31.5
